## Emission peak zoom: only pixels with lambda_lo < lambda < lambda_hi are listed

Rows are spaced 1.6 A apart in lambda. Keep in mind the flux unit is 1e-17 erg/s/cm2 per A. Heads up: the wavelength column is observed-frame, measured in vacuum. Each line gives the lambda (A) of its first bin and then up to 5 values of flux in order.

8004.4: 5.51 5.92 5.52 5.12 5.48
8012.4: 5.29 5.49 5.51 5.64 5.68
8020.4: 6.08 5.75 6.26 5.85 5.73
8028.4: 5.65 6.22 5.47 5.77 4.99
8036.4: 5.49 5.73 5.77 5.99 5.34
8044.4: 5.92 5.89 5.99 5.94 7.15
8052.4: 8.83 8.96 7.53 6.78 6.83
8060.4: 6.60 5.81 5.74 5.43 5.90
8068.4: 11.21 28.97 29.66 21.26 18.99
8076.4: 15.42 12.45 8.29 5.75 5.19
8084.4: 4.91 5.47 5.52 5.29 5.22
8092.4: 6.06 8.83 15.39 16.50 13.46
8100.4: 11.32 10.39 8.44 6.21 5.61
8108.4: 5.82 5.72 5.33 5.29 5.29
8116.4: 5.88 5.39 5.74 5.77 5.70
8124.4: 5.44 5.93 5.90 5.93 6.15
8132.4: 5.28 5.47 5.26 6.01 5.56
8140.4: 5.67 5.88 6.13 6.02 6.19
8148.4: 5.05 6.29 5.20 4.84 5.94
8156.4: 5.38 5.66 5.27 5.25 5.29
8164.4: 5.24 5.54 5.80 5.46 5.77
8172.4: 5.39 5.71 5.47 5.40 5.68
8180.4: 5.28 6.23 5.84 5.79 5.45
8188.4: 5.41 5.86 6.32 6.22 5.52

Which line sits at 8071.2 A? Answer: H-alpha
